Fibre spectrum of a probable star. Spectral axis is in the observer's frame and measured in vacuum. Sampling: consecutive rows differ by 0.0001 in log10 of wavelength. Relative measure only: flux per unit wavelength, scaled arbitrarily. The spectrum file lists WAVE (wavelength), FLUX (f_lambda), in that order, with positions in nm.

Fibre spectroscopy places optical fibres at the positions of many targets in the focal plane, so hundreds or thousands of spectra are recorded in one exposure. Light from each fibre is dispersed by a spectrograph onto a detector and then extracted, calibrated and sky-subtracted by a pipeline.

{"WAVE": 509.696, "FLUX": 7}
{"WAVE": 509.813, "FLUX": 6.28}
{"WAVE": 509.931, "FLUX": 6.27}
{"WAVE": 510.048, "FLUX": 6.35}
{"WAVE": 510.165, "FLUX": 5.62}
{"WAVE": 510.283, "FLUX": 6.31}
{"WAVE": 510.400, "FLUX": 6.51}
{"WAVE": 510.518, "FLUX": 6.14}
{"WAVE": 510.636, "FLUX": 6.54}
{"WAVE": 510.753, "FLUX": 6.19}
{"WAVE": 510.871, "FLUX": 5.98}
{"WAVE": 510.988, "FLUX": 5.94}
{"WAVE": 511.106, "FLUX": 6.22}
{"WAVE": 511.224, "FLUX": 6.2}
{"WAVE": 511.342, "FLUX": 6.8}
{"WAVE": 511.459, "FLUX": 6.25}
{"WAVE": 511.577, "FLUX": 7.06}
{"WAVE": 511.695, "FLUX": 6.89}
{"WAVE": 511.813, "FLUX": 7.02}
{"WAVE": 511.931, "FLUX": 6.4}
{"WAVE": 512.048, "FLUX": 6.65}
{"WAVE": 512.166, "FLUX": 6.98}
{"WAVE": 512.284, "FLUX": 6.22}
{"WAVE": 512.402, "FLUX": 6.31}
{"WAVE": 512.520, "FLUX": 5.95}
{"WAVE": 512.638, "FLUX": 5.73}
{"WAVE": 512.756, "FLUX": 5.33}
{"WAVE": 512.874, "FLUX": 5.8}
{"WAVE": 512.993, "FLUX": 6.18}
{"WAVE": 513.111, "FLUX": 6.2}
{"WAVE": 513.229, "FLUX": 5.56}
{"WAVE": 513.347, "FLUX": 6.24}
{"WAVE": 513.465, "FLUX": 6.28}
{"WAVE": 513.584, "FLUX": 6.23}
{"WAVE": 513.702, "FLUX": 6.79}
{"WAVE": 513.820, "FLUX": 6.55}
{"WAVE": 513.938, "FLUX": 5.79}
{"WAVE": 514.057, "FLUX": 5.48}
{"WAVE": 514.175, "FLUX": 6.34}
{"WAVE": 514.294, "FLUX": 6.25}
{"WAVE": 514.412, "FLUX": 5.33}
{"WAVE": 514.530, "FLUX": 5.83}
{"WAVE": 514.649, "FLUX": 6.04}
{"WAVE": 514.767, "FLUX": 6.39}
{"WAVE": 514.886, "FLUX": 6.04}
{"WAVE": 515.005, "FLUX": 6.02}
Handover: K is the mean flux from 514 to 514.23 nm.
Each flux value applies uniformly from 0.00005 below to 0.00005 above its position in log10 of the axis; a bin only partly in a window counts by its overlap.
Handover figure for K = 5.92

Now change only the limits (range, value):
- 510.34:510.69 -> 6.39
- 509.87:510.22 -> 6.09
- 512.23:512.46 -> 6.27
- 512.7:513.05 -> 5.76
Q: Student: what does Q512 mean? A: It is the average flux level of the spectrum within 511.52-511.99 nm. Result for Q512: 6.85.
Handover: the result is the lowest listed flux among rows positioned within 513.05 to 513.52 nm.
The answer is 5.56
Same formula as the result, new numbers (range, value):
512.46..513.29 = 5.33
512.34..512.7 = 5.73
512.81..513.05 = 5.8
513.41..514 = 5.79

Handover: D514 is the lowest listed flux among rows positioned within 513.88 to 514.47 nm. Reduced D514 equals 5.33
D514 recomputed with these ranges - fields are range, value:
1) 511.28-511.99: 6.25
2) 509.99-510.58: 5.62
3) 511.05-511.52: 6.2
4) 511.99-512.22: 6.65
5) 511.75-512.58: 5.95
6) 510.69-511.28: 5.94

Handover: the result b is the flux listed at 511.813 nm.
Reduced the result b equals 7.02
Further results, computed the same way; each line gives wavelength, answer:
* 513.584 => 6.23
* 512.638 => 5.73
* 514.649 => 6.04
